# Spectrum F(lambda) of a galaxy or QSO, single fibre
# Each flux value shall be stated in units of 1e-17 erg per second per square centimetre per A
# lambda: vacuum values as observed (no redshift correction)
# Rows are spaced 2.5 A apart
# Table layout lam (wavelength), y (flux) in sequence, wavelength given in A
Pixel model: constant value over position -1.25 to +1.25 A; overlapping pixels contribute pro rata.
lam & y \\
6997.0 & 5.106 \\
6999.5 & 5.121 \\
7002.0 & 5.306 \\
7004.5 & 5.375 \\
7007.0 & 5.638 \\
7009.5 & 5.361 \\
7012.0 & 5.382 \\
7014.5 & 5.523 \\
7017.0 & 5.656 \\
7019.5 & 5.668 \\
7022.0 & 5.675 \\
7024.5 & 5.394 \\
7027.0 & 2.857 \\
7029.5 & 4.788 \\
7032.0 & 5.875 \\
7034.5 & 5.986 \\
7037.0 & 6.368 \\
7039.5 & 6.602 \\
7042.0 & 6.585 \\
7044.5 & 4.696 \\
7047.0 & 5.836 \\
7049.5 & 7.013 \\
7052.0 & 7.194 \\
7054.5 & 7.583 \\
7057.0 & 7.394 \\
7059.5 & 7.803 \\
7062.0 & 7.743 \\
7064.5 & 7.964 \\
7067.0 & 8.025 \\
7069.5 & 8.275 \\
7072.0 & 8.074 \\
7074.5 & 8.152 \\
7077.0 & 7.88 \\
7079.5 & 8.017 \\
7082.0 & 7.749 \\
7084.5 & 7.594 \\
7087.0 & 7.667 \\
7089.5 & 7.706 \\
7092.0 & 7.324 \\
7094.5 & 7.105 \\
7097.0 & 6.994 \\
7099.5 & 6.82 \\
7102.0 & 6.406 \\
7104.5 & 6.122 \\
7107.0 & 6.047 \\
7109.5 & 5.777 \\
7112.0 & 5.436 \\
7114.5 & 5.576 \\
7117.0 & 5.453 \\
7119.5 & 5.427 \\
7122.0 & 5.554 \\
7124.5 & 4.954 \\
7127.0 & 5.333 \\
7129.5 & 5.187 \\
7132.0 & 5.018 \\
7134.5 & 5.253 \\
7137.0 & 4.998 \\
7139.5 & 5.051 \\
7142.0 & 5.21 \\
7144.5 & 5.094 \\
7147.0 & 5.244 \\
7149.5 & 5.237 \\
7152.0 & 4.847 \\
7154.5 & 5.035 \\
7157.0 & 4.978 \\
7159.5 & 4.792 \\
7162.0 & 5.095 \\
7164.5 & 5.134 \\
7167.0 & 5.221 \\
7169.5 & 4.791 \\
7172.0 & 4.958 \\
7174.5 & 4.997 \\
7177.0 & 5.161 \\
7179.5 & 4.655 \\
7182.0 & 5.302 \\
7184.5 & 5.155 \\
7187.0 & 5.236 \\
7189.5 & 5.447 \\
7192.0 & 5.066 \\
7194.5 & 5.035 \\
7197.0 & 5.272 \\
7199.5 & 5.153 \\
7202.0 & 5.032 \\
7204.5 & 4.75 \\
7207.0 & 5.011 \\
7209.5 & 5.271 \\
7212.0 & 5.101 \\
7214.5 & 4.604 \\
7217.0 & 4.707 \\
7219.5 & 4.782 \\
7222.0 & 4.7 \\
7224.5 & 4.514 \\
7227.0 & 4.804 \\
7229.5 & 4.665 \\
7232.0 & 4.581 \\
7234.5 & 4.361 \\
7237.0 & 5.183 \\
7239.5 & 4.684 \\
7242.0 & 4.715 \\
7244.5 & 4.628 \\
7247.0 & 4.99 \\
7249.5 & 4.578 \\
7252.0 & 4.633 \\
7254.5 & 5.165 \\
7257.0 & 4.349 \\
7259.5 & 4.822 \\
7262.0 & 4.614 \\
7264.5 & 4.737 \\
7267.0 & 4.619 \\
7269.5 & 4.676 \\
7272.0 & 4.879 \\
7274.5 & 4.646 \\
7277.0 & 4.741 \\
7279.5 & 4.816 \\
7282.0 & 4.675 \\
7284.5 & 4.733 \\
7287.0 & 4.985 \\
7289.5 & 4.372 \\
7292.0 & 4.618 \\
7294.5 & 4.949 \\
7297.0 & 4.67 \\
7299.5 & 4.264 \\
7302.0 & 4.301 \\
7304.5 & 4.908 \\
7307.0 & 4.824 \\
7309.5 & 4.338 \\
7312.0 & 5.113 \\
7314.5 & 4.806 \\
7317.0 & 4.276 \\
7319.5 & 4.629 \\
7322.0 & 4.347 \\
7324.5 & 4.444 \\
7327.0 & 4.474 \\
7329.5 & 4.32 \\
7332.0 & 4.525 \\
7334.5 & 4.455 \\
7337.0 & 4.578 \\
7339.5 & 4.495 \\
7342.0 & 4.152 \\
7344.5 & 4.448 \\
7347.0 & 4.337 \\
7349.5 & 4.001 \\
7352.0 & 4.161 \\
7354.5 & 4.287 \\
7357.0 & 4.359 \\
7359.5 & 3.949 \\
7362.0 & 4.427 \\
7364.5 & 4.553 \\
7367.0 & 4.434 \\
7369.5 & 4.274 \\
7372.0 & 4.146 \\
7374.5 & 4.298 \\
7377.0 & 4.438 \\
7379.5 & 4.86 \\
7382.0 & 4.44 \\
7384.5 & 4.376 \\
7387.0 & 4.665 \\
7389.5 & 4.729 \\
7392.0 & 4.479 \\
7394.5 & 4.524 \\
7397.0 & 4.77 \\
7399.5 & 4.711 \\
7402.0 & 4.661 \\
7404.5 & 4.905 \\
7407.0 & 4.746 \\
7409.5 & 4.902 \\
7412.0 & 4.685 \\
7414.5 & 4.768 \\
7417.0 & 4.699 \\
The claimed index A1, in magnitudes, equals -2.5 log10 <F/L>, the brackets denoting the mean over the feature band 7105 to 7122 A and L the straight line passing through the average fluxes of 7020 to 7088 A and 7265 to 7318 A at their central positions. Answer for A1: 0.119 mag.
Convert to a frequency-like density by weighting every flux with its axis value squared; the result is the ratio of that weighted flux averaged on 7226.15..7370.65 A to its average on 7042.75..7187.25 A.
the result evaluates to 0.8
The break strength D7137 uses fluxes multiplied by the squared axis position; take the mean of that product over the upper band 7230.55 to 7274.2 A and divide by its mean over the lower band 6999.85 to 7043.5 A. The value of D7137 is 0.91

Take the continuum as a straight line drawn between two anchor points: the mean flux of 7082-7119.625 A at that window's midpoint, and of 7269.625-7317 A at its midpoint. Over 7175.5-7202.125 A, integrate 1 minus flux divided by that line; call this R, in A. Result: 2.65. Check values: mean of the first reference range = 6.57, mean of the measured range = 5.14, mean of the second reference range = 4.69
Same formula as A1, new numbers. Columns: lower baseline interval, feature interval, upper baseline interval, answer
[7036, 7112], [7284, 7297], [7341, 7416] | 0.11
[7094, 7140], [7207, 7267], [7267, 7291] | 0.05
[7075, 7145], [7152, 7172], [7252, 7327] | 0.15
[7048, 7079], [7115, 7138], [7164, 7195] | 0.20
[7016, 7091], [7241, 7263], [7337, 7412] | 0.14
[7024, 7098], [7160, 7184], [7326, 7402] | 0.20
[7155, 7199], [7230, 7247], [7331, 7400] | 0.03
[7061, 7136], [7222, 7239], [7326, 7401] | 0.18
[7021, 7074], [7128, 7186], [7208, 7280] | 0.10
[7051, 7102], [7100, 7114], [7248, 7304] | 0.20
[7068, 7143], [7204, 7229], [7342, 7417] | 0.17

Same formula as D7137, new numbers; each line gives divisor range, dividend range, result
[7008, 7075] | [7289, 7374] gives 0.75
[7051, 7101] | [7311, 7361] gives 0.62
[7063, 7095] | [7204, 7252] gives 0.63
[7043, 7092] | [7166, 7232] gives 0.69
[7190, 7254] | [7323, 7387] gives 0.94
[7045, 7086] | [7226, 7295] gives 0.66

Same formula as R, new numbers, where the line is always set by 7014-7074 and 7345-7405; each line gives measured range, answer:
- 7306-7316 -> 0.2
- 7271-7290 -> 1.1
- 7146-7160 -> 1.9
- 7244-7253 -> 0.9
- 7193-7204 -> 0.9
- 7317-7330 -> 0.9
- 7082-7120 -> -2.6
